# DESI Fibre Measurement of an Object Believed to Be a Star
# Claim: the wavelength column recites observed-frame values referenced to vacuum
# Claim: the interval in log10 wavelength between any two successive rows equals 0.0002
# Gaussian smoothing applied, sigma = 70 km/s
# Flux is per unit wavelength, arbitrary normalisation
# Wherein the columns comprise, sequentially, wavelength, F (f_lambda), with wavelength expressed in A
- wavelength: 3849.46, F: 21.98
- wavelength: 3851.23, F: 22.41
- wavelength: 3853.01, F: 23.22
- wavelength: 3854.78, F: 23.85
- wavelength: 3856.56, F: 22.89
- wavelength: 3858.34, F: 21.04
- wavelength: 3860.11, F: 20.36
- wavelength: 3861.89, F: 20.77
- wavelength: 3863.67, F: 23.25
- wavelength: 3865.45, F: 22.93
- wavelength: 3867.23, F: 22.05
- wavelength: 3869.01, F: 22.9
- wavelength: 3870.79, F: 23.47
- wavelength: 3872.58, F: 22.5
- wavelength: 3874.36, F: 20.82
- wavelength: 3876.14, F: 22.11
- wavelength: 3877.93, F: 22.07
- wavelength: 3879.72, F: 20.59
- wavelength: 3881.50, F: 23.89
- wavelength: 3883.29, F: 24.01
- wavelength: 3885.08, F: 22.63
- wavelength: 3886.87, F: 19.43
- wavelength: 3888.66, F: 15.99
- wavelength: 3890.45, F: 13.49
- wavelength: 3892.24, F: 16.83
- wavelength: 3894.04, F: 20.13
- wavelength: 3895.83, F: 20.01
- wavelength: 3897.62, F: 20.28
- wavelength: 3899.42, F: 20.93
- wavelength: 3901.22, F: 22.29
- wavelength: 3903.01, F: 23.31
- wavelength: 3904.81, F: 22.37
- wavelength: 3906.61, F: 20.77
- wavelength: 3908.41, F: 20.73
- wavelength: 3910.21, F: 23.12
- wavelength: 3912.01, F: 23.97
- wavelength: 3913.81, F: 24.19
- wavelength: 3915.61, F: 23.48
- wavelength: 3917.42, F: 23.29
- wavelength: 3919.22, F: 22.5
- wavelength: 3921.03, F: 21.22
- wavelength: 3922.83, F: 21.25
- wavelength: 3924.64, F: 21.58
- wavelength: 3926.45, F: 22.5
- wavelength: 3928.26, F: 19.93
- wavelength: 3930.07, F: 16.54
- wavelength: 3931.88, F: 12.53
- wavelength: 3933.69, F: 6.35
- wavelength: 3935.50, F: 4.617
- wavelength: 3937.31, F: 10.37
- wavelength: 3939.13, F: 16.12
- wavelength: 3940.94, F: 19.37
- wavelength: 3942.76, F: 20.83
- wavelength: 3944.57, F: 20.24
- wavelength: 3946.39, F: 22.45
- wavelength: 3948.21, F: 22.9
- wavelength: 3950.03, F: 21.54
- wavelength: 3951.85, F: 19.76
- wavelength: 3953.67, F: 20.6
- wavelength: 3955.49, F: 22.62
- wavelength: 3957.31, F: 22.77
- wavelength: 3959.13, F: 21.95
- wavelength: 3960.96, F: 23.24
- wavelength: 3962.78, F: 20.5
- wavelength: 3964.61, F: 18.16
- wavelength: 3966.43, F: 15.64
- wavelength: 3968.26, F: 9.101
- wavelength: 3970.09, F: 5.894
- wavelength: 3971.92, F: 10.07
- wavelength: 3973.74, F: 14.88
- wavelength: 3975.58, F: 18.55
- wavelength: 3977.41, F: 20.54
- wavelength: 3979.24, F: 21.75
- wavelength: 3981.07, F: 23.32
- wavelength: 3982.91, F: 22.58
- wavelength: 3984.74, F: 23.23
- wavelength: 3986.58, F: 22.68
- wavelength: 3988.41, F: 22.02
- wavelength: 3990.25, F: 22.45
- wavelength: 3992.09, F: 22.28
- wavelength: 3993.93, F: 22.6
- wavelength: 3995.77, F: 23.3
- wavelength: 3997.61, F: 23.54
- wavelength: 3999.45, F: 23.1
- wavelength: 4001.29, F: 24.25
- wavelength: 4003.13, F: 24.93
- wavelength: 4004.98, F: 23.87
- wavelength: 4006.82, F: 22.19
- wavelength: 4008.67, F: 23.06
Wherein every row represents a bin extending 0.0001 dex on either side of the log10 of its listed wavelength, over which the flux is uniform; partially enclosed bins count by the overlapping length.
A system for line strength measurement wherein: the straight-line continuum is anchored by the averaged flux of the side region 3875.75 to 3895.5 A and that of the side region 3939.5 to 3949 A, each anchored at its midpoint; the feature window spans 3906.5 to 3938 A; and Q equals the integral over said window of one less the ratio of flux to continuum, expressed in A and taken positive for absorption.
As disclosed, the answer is 2.6 A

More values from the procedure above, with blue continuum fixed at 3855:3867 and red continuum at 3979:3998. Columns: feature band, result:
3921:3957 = 6.8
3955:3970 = 2.8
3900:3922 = -0.3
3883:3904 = 2.2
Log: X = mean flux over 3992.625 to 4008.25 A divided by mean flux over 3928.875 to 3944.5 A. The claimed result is 1.69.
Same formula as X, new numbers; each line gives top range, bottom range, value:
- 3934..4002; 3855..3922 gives 0.90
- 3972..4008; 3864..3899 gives 1.05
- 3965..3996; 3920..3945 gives 1.13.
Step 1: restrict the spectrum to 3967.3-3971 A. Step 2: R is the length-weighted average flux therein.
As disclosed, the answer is 7.58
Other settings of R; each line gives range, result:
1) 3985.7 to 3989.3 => 22.4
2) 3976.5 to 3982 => 21.9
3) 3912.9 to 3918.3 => 23.6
